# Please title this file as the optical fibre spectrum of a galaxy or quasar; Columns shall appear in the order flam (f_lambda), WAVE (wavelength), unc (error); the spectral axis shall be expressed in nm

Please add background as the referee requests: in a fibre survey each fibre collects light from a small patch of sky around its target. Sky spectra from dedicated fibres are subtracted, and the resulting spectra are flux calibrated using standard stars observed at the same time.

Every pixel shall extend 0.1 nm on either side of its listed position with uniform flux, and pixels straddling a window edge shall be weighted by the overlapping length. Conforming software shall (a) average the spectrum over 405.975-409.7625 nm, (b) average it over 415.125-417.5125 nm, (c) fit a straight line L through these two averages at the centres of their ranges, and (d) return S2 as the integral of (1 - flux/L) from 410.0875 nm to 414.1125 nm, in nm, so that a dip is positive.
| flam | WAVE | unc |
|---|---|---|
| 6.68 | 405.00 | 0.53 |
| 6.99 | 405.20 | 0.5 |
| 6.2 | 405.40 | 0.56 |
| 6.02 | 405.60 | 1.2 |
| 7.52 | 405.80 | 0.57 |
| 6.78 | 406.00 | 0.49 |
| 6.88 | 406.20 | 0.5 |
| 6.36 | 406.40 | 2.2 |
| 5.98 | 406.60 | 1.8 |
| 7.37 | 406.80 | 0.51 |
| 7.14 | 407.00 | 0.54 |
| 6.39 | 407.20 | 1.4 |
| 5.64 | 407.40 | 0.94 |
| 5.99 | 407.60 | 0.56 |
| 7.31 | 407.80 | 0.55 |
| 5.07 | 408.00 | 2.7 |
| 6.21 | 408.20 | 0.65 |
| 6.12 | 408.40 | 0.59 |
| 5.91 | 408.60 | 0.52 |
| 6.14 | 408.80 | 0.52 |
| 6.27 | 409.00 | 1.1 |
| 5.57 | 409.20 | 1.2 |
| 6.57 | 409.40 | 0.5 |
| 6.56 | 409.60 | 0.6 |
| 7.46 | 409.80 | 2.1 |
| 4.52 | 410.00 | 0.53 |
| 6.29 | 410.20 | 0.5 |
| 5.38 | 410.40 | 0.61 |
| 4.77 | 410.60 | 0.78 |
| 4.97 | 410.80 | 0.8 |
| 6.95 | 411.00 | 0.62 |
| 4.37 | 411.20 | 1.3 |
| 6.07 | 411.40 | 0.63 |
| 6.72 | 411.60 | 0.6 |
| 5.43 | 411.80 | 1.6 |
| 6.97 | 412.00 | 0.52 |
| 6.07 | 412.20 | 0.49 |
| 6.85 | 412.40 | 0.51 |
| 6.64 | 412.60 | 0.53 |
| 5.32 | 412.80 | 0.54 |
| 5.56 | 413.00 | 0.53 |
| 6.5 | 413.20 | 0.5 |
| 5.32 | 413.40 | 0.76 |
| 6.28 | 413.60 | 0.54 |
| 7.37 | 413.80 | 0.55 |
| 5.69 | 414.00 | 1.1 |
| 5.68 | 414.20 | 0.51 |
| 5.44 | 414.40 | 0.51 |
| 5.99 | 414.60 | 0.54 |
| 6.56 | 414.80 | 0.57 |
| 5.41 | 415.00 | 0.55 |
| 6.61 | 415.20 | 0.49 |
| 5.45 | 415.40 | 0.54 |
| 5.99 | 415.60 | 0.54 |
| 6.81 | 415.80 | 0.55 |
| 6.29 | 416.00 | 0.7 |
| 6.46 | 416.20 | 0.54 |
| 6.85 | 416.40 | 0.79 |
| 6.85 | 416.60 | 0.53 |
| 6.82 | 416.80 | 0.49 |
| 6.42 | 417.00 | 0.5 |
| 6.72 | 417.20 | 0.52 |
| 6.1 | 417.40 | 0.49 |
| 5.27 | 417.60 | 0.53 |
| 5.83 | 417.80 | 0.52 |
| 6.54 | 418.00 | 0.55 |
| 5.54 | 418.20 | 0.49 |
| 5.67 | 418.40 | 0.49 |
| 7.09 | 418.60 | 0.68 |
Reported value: 0.264 nm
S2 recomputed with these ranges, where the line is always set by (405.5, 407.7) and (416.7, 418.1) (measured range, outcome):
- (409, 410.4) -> 0.08 nm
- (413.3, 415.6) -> 0.13 nm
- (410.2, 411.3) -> 0.18 nm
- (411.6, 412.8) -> 0.01 nm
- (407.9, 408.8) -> 0.09 nm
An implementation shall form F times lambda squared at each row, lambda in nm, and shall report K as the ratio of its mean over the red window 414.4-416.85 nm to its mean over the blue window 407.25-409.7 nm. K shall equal 1.1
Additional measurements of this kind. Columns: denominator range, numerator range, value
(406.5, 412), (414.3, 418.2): 1.06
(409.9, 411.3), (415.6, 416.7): 1.27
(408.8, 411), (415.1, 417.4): 1.13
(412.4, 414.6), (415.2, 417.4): 1.09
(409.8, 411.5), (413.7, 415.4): 1.11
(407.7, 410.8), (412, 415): 1.04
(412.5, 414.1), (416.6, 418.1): 1.05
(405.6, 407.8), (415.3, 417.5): 1.02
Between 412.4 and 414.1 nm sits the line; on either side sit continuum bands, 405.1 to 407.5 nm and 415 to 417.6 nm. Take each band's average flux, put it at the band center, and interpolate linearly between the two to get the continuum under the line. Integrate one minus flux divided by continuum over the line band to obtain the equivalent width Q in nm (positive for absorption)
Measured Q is 0.081 nm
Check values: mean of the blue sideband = 6.61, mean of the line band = 6.13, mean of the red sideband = 6.36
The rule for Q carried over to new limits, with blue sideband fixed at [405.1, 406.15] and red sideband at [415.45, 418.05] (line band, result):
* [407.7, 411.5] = 0.38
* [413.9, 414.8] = 0.09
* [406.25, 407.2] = 0.00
